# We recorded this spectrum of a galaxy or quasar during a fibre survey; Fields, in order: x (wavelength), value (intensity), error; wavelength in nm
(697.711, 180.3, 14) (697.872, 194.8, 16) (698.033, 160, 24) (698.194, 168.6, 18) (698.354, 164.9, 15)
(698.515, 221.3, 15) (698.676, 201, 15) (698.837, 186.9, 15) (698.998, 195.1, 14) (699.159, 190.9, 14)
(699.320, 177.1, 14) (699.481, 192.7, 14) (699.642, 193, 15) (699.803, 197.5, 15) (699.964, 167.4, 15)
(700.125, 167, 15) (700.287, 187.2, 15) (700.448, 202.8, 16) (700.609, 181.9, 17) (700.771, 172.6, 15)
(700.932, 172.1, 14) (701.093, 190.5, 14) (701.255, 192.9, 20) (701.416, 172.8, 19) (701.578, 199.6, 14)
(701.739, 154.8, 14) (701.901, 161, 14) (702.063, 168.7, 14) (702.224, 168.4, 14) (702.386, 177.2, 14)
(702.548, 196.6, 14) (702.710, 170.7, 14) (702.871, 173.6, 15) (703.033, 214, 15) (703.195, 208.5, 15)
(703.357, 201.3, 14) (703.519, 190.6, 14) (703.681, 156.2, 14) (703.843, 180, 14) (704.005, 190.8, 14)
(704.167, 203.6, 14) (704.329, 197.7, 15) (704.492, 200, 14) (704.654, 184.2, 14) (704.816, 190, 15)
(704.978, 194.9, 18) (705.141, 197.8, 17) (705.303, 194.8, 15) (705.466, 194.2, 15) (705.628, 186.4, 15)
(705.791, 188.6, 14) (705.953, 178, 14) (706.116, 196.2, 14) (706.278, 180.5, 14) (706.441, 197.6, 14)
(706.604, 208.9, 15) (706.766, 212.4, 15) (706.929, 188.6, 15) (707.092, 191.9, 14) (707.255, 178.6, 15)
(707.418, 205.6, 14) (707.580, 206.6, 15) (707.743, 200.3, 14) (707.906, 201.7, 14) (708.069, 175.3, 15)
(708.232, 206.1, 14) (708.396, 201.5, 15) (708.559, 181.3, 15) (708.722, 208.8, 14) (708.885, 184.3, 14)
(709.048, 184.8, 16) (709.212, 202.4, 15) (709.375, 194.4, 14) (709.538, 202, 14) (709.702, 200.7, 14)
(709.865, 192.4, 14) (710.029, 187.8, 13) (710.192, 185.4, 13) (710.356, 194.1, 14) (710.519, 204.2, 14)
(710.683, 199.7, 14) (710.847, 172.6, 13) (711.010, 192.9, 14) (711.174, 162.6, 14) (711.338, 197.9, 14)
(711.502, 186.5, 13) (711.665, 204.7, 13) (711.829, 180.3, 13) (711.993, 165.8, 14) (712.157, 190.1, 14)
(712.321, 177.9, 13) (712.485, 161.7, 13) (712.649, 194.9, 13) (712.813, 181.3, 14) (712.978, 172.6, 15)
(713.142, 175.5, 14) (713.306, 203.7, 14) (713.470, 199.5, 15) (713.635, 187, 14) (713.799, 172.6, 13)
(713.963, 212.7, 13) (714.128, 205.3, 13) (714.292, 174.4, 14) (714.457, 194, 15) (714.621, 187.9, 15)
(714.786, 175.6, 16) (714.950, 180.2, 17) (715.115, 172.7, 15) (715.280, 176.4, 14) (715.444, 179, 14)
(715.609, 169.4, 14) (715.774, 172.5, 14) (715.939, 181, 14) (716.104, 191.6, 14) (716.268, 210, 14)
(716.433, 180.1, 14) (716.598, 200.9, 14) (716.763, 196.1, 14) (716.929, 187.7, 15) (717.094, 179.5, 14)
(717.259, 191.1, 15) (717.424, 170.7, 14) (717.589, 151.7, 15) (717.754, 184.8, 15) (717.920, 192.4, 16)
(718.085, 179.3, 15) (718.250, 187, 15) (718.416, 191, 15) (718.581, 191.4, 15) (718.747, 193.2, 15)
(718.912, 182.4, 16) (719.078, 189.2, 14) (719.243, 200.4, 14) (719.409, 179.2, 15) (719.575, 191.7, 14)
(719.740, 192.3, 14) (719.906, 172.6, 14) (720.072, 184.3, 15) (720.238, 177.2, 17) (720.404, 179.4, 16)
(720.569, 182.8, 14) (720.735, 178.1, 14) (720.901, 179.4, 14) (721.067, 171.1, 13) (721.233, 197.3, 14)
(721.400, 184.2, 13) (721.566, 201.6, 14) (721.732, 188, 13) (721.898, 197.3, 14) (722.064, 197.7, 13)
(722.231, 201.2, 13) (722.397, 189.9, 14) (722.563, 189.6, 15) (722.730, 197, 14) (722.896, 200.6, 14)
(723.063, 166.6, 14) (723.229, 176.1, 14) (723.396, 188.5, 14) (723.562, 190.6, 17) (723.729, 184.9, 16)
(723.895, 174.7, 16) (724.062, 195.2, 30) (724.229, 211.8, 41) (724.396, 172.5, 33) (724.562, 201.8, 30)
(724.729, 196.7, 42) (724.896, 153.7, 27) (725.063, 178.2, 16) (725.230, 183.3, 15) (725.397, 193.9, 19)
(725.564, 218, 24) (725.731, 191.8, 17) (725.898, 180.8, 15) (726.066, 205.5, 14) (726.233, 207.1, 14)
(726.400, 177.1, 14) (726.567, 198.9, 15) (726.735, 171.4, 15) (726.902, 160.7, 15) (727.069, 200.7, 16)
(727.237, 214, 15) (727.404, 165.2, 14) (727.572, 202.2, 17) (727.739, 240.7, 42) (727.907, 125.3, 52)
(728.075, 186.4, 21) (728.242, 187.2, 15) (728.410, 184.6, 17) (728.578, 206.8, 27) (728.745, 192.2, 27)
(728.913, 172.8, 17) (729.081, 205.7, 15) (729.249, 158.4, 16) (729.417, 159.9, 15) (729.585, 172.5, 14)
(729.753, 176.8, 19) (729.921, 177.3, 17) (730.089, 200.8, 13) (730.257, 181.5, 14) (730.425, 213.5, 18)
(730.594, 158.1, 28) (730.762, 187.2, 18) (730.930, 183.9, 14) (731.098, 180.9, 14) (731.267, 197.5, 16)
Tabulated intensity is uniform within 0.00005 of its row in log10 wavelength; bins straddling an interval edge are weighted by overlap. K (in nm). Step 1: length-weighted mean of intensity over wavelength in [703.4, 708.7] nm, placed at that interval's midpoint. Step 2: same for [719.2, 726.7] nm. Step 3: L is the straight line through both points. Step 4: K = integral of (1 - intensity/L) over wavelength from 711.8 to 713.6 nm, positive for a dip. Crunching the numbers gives 0.08 nm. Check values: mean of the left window 193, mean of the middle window 182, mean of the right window 188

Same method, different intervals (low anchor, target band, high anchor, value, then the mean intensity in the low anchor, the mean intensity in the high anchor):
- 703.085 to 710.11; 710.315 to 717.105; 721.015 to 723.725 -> 0.22 nm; 194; 190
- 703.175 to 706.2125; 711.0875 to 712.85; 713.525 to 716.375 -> 0.04 nm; 191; 185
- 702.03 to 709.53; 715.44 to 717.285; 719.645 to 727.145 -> 0.02 nm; 192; 188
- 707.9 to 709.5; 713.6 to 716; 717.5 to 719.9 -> 0.08 nm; 194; 186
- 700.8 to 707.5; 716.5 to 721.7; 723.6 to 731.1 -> 0.05 nm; 188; 187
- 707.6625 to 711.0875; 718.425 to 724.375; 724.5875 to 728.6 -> 0.08 nm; 194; 189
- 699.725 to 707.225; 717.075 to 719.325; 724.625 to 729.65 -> 0.02 nm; 187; 186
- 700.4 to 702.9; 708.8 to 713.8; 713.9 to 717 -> -0.10 nm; 178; 187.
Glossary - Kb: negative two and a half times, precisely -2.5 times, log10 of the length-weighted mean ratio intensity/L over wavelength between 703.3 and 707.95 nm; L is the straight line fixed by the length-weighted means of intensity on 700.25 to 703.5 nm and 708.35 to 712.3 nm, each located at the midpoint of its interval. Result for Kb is -0.04 mag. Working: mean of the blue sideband 183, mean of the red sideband 190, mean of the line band 193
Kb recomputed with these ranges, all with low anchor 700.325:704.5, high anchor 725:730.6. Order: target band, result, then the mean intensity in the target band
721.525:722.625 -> -0.048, 195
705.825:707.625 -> -0.057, 195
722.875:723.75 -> 0.019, 183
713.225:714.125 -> -0.059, 196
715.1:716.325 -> 0.025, 182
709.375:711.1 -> -0.045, 193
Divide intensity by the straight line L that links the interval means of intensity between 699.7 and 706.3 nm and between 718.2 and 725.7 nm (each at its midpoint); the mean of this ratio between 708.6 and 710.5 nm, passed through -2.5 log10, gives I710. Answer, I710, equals -0.05 mag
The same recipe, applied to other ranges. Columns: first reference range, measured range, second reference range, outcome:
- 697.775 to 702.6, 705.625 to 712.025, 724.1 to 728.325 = -0.05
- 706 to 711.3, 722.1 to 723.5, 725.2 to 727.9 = 0.02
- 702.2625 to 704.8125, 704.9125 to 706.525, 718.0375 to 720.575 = -0.01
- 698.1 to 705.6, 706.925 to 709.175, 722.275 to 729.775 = -0.04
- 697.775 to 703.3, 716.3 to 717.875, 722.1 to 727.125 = 0.02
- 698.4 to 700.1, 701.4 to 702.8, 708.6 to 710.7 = 0.10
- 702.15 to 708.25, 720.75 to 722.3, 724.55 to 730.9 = -0.01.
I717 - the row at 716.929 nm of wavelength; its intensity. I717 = 187.7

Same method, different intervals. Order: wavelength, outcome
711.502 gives 186.5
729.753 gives 176.8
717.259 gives 191.1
